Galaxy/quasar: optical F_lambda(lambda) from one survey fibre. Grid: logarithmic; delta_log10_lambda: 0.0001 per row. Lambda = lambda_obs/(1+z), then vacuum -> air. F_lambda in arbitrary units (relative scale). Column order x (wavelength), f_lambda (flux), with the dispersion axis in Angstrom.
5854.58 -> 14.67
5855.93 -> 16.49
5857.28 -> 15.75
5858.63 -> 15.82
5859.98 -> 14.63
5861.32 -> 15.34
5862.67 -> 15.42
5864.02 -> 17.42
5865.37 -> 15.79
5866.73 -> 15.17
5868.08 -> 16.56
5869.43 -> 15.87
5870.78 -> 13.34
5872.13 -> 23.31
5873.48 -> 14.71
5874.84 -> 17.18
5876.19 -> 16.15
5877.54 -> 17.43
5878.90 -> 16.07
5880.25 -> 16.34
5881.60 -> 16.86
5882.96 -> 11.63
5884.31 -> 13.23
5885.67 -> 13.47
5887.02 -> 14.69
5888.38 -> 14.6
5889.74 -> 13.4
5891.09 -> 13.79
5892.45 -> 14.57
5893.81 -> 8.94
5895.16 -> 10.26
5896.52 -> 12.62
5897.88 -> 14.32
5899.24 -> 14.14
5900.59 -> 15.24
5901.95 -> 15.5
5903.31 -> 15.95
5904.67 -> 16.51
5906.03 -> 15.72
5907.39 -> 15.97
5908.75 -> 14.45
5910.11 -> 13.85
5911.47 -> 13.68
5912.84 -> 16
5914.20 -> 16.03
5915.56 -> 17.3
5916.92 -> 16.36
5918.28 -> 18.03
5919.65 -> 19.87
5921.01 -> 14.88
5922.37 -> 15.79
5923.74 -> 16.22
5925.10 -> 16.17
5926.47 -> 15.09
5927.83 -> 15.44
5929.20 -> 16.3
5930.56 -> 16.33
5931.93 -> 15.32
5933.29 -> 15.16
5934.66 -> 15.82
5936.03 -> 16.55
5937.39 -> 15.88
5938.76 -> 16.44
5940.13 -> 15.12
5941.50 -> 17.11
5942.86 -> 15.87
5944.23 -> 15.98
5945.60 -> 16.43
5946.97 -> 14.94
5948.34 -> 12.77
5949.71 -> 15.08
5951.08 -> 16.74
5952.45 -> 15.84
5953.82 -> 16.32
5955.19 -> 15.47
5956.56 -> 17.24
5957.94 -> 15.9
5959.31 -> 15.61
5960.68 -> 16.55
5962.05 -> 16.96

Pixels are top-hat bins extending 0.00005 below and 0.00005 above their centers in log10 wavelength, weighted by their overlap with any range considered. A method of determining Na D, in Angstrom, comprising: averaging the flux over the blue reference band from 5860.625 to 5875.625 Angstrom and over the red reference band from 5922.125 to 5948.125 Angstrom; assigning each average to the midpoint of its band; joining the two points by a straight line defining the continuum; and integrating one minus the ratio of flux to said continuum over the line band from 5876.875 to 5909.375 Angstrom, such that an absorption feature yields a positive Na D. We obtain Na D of 3.6 Angstrom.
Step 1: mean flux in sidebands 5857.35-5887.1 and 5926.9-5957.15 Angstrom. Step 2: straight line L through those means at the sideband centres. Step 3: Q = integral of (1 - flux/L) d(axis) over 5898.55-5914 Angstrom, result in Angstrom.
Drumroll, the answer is 0.57 Angstrom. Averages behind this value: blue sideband 15.8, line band 15.2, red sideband 15.8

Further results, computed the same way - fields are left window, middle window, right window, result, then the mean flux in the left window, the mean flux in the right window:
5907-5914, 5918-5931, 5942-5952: -1.13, 14.8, 15.5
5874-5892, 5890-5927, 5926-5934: 0.66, 15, 15.6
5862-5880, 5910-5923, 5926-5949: -0.28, 16.5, 15.7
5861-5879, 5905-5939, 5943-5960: 0.04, 16.4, 15.7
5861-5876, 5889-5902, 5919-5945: 2.46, 16.4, 16.1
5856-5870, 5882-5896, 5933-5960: 2.55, 15.8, 15.8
